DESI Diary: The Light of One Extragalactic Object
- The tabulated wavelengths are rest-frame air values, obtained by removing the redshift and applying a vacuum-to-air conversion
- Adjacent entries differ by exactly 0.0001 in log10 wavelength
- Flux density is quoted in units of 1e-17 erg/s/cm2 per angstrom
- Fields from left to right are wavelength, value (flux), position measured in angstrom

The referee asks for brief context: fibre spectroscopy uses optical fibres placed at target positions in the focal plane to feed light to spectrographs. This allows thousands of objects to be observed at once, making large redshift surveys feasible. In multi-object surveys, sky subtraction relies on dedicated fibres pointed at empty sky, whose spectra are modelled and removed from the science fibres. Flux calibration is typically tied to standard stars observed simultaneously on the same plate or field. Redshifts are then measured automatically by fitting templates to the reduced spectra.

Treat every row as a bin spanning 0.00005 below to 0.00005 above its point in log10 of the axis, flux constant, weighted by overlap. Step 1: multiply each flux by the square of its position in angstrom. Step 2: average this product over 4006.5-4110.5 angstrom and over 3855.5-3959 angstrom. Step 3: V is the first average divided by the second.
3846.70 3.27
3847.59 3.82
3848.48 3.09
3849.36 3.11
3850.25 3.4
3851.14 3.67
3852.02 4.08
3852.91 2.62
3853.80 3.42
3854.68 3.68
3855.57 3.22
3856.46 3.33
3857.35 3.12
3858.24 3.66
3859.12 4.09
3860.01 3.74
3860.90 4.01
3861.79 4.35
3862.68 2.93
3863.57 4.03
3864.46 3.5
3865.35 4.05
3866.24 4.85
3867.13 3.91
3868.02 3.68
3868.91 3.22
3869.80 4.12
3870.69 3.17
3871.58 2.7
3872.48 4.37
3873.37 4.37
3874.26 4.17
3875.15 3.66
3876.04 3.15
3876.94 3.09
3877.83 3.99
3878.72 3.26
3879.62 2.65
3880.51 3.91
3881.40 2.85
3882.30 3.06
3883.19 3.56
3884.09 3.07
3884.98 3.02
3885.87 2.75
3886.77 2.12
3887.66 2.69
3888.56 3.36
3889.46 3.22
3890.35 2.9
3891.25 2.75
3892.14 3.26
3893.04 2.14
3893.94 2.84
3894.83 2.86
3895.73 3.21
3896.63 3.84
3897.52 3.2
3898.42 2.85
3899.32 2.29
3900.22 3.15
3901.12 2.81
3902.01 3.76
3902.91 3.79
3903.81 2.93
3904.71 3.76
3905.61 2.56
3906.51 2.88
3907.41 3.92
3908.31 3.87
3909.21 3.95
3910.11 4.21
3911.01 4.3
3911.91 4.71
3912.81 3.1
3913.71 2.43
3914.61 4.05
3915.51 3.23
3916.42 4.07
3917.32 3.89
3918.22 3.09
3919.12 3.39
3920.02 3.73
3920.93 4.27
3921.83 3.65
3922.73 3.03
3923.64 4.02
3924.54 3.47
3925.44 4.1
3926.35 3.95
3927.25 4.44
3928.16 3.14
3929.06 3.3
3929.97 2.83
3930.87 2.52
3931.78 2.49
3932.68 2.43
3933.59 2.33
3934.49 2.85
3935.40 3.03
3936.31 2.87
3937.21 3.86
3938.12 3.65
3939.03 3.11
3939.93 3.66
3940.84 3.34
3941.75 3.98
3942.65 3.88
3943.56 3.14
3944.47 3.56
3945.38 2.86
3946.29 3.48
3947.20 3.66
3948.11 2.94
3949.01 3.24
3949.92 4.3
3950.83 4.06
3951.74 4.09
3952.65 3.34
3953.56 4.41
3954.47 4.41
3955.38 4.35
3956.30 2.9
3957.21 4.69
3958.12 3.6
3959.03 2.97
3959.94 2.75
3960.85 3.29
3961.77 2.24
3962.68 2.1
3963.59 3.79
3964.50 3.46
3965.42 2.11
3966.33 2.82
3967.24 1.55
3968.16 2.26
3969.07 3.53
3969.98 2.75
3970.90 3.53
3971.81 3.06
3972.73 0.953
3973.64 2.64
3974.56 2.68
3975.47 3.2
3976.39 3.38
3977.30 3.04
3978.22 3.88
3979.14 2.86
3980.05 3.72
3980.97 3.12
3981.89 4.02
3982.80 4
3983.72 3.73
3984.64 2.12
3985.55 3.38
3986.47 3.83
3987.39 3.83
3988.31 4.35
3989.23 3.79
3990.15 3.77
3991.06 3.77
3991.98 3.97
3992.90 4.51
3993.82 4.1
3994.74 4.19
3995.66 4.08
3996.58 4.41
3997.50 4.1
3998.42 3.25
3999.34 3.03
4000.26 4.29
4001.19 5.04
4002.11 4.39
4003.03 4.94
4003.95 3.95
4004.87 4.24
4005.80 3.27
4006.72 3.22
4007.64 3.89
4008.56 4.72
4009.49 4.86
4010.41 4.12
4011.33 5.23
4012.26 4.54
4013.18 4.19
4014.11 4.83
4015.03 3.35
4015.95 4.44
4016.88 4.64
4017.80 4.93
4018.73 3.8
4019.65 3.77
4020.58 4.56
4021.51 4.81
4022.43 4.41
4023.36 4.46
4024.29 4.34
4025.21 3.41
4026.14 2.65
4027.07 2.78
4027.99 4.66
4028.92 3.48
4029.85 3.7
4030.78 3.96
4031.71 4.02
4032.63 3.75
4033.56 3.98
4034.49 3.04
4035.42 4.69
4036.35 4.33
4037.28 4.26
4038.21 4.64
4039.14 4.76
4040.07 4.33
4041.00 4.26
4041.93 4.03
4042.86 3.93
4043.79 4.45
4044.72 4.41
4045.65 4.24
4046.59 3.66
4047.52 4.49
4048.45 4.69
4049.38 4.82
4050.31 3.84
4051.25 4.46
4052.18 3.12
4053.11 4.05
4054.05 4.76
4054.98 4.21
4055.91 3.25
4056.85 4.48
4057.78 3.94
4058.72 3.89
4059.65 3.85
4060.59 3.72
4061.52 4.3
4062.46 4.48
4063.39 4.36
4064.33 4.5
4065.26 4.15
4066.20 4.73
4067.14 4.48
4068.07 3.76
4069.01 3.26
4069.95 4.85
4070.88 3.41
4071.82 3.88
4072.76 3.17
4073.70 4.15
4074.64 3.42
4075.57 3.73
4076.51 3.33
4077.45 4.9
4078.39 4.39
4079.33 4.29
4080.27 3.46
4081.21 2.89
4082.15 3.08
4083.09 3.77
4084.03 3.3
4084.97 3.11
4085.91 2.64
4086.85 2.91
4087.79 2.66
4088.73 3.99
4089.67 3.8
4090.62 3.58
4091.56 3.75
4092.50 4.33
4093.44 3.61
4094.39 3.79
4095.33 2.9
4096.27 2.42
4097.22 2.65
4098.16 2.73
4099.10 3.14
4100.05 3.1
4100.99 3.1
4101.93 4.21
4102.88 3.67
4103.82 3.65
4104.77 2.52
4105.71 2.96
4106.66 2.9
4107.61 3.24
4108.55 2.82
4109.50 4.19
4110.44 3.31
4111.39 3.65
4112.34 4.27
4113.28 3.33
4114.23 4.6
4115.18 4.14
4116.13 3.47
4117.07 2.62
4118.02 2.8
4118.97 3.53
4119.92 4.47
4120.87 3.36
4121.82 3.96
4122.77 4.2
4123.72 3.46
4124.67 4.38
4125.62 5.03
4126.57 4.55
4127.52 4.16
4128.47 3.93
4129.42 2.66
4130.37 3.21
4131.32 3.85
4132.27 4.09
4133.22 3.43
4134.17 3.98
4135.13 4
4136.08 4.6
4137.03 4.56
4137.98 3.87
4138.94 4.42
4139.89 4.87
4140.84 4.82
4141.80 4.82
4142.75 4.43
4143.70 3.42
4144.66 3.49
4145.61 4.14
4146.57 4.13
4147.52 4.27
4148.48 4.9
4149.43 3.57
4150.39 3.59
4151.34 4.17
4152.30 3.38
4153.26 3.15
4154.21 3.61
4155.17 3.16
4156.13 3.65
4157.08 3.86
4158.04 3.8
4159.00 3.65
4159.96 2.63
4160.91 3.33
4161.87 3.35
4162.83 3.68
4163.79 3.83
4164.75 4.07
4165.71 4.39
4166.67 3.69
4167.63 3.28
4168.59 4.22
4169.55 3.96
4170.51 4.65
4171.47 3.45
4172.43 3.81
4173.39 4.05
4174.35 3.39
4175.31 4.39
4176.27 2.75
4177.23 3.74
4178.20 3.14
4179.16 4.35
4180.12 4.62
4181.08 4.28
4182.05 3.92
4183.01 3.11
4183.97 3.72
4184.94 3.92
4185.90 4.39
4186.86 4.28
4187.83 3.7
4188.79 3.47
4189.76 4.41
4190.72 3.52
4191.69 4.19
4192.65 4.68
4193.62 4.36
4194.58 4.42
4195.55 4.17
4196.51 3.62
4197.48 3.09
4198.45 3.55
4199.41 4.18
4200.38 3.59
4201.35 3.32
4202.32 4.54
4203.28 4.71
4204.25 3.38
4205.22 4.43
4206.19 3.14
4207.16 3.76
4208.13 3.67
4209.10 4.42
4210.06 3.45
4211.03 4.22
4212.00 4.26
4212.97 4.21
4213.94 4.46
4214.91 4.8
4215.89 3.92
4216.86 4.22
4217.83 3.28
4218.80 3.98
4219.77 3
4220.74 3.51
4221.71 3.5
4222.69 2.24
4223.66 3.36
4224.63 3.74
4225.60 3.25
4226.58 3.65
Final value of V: 1.21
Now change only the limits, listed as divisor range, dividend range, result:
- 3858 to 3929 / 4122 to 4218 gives 1.30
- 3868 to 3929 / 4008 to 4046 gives 1.32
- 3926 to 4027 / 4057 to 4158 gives 1.11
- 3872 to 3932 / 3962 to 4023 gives 1.16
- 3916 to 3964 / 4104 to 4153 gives 1.23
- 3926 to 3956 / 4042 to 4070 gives 1.28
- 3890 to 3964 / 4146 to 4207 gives 1.28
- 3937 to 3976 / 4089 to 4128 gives 1.18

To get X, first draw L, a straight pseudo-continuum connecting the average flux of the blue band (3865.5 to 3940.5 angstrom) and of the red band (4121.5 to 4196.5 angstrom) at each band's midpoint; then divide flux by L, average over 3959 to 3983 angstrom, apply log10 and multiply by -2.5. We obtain 0.19 mag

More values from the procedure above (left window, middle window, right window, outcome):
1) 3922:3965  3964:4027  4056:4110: -0.07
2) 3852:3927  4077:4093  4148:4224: 0.03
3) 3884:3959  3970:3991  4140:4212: 0.06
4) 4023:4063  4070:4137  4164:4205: 0.12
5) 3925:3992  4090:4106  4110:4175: 0.13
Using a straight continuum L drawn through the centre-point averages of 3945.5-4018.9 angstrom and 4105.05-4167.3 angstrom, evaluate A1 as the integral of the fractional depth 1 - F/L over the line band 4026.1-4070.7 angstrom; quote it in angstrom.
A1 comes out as -4.6 angstrom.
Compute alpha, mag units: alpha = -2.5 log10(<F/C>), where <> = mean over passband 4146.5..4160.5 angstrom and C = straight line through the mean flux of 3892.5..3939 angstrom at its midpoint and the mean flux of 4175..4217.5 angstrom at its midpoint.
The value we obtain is 0.05 mag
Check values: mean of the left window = 3.35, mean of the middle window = 3.69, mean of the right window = 3.96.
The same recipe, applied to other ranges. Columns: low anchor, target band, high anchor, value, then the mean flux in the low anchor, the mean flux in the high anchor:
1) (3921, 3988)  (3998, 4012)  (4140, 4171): -0.21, 3.29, 3.86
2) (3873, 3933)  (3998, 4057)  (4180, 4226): -0.17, 3.33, 3.87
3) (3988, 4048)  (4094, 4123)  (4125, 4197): 0.18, 4.13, 3.92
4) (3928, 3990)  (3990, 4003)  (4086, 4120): -0.24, 3.25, 3.39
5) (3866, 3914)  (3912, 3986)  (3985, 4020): 0.13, 3.33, 4.13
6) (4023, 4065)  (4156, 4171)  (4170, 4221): 0.06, 4.08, 3.92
